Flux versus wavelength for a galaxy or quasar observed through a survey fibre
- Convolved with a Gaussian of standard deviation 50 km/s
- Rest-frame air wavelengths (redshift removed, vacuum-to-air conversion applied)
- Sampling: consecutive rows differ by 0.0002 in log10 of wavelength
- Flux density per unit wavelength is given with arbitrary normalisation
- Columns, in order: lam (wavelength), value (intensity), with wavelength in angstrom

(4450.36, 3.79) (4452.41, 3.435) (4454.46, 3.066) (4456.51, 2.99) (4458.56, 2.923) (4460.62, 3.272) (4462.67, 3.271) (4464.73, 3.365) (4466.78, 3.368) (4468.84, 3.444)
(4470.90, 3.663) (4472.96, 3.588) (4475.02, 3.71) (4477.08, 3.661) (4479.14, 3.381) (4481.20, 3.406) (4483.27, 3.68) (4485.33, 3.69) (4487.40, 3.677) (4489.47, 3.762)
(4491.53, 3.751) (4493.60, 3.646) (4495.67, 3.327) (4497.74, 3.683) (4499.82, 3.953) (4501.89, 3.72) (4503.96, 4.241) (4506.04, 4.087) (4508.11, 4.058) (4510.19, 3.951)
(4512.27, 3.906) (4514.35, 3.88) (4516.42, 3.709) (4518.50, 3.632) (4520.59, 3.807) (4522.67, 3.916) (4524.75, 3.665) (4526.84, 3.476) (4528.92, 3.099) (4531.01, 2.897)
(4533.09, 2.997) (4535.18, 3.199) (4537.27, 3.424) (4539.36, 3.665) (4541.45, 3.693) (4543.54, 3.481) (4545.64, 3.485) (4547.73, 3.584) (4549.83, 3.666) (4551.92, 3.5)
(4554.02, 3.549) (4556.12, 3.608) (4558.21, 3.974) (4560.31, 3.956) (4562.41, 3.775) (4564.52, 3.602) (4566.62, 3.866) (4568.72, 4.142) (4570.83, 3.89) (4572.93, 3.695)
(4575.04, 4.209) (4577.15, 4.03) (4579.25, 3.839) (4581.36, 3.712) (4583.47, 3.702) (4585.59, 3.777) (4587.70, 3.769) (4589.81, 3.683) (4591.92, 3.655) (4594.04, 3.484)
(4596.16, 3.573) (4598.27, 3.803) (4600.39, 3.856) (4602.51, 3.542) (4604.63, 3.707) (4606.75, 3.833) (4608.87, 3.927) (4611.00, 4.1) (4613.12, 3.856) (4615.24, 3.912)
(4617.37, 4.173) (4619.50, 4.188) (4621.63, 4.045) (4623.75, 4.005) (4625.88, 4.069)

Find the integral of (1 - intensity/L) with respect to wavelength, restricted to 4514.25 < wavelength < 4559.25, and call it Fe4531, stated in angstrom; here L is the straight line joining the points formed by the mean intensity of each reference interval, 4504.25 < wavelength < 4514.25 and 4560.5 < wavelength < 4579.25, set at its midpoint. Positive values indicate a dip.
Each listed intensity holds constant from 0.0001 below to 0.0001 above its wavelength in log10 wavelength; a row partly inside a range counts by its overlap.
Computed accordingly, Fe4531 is 4.8 angstrom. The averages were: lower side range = 4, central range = 3.53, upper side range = 3.9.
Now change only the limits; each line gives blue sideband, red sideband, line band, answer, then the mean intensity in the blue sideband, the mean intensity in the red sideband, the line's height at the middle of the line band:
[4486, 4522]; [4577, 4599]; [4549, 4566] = 0.2 angstrom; 3.81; 3.72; 3.75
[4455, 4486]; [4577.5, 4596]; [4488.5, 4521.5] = -3.0 angstrom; 3.42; 3.71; 3.51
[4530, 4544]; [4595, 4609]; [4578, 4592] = -0.4 angstrom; 3.33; 3.74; 3.63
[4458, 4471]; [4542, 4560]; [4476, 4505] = -2.3 angstrom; 3.32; 3.62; 3.41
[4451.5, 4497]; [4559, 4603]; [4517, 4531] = 0.2 angstrom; 3.46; 3.79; 3.62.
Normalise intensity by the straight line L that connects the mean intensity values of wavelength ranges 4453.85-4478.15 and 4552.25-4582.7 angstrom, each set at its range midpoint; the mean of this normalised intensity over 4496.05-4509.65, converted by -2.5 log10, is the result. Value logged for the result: -0.11 mag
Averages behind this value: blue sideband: 3.37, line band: 3.93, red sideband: 3.84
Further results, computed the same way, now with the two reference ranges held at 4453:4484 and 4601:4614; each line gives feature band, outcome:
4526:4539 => 0.123 mag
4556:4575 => -0.049 mag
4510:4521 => -0.080 mag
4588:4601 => 0.032 mag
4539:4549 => 0.015 mag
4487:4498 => -0.054 mag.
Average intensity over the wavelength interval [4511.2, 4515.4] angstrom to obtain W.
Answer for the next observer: 3.9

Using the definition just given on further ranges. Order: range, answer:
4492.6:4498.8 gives 3.55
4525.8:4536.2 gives 3.14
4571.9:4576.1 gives 3.95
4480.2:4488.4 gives 3.61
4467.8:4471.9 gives 3.55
